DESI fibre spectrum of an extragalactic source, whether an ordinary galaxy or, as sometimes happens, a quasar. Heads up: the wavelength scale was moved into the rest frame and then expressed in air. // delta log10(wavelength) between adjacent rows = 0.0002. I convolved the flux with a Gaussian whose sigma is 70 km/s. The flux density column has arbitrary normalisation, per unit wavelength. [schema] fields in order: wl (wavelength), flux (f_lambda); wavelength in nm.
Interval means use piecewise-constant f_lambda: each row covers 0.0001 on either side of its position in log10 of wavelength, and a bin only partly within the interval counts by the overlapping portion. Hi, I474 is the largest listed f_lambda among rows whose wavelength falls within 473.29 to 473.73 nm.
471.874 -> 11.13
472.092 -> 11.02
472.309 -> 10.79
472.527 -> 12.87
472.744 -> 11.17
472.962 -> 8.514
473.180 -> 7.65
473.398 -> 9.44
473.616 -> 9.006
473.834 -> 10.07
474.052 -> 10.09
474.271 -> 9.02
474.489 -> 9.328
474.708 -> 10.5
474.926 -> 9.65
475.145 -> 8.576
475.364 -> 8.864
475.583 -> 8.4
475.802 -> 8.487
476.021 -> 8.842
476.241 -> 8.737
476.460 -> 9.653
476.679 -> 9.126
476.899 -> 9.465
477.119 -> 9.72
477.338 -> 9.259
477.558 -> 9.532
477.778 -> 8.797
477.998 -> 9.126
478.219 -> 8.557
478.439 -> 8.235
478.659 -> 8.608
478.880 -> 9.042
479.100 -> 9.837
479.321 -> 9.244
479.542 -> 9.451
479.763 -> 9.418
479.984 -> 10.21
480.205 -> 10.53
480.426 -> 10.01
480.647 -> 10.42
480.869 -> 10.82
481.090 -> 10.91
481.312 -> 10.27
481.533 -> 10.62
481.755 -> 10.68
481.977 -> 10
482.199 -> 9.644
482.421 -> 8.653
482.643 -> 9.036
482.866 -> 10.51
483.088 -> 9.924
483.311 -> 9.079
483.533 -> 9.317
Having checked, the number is 9.44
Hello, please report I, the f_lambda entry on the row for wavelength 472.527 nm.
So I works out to 12.87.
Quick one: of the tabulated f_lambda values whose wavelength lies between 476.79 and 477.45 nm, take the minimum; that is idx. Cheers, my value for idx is 9.259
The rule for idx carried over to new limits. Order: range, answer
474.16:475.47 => 8.576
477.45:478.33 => 8.557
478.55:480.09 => 8.608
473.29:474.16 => 9.006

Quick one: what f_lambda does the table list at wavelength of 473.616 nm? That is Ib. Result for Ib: 9.006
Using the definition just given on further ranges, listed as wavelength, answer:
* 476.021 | 8.842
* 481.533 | 10.62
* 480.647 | 10.42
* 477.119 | 9.72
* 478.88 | 9.042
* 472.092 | 11.02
